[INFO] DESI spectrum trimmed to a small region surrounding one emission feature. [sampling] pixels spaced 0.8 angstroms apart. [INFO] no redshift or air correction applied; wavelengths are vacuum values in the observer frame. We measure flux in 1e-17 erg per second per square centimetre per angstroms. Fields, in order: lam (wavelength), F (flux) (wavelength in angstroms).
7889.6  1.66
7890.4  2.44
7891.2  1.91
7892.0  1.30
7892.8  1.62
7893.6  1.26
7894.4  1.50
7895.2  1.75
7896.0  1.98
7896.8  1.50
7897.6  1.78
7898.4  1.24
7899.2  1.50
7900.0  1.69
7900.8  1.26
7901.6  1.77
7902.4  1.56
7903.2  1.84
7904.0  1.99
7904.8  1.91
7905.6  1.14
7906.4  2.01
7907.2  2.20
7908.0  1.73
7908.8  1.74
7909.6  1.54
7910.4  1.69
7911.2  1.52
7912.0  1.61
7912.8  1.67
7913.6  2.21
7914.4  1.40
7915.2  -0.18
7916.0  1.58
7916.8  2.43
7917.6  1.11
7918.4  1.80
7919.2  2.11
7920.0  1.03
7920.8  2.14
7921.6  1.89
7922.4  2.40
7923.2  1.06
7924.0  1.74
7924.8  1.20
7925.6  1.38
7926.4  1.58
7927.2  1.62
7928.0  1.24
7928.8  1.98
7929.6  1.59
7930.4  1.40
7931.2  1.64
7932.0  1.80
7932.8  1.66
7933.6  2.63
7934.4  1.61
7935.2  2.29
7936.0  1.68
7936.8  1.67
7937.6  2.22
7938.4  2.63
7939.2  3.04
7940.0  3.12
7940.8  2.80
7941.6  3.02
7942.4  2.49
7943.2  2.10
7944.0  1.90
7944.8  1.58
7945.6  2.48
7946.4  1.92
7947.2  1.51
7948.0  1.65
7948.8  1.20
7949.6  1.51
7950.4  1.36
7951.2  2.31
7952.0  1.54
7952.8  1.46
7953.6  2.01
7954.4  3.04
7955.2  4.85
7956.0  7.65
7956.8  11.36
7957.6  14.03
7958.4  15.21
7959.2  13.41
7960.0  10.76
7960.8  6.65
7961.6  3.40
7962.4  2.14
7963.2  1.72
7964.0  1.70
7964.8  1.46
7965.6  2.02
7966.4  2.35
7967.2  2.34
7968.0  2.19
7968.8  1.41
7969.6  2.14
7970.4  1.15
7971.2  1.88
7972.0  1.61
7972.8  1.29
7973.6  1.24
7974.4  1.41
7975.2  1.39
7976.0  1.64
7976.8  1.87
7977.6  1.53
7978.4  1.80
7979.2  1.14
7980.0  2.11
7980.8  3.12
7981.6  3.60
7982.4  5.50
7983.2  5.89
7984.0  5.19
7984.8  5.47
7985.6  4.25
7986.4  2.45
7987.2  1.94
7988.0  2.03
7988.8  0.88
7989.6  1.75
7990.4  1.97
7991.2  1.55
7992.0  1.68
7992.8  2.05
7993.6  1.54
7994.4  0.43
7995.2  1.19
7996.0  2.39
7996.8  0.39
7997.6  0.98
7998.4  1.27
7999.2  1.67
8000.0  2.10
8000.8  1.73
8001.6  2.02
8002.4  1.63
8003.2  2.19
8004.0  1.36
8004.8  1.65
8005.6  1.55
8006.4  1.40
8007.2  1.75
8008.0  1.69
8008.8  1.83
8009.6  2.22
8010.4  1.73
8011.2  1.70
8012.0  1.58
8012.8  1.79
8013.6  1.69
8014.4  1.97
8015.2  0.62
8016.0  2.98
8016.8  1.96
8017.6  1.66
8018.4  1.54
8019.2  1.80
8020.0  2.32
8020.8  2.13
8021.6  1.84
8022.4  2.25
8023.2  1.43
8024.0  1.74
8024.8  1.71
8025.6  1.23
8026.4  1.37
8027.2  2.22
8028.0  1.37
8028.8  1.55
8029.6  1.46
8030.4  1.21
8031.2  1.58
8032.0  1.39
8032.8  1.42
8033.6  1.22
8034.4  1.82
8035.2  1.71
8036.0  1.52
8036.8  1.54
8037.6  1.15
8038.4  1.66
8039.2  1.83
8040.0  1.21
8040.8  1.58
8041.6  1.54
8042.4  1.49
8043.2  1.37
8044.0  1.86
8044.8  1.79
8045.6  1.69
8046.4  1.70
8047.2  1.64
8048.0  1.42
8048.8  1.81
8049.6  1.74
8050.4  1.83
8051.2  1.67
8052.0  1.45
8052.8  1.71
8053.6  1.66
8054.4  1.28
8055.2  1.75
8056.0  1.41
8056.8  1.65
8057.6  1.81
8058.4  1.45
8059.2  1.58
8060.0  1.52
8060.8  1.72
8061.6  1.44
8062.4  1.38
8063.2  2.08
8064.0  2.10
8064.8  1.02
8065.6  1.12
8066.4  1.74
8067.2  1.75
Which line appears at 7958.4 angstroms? H-alpha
